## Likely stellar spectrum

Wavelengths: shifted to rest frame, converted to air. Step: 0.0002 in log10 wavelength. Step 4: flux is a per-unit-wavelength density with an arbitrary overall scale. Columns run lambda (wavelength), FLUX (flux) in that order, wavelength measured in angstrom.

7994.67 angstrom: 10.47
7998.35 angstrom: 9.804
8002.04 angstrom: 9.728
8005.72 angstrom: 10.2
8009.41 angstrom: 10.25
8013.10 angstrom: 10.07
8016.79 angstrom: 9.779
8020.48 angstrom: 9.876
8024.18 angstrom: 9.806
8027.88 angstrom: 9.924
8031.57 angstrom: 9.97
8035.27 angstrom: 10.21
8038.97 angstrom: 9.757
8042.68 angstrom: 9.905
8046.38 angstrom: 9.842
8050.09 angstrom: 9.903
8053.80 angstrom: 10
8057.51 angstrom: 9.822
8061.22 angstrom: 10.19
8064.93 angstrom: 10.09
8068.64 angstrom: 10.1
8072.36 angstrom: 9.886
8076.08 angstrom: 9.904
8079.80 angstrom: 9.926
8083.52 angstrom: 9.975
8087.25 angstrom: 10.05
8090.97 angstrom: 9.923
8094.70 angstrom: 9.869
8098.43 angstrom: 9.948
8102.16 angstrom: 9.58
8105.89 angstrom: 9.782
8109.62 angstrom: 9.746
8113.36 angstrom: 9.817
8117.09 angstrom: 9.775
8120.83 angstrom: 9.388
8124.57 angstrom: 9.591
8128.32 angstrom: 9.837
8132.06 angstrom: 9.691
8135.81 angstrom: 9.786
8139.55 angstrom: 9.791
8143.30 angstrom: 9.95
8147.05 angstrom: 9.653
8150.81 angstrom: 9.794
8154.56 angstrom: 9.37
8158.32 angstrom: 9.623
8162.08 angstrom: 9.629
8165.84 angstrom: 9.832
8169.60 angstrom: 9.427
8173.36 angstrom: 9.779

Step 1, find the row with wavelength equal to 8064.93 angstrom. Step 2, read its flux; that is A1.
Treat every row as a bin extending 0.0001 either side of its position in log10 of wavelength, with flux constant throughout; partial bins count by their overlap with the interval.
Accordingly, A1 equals 10.09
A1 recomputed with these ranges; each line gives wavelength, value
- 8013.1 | 10.07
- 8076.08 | 9.904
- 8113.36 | 9.817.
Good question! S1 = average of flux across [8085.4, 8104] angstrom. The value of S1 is 9.87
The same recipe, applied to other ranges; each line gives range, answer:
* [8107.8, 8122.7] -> 9.68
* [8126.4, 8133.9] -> 9.76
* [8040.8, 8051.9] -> 9.88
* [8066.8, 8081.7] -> 9.95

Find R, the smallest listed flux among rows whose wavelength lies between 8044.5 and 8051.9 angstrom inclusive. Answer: 9.842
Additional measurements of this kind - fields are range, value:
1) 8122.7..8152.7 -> 9.591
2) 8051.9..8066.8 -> 9.822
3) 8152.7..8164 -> 9.37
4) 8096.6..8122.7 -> 9.388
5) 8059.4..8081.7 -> 9.886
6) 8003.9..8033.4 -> 9.779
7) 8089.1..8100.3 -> 9.869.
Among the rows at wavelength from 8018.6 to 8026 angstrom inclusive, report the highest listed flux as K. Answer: 9.876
